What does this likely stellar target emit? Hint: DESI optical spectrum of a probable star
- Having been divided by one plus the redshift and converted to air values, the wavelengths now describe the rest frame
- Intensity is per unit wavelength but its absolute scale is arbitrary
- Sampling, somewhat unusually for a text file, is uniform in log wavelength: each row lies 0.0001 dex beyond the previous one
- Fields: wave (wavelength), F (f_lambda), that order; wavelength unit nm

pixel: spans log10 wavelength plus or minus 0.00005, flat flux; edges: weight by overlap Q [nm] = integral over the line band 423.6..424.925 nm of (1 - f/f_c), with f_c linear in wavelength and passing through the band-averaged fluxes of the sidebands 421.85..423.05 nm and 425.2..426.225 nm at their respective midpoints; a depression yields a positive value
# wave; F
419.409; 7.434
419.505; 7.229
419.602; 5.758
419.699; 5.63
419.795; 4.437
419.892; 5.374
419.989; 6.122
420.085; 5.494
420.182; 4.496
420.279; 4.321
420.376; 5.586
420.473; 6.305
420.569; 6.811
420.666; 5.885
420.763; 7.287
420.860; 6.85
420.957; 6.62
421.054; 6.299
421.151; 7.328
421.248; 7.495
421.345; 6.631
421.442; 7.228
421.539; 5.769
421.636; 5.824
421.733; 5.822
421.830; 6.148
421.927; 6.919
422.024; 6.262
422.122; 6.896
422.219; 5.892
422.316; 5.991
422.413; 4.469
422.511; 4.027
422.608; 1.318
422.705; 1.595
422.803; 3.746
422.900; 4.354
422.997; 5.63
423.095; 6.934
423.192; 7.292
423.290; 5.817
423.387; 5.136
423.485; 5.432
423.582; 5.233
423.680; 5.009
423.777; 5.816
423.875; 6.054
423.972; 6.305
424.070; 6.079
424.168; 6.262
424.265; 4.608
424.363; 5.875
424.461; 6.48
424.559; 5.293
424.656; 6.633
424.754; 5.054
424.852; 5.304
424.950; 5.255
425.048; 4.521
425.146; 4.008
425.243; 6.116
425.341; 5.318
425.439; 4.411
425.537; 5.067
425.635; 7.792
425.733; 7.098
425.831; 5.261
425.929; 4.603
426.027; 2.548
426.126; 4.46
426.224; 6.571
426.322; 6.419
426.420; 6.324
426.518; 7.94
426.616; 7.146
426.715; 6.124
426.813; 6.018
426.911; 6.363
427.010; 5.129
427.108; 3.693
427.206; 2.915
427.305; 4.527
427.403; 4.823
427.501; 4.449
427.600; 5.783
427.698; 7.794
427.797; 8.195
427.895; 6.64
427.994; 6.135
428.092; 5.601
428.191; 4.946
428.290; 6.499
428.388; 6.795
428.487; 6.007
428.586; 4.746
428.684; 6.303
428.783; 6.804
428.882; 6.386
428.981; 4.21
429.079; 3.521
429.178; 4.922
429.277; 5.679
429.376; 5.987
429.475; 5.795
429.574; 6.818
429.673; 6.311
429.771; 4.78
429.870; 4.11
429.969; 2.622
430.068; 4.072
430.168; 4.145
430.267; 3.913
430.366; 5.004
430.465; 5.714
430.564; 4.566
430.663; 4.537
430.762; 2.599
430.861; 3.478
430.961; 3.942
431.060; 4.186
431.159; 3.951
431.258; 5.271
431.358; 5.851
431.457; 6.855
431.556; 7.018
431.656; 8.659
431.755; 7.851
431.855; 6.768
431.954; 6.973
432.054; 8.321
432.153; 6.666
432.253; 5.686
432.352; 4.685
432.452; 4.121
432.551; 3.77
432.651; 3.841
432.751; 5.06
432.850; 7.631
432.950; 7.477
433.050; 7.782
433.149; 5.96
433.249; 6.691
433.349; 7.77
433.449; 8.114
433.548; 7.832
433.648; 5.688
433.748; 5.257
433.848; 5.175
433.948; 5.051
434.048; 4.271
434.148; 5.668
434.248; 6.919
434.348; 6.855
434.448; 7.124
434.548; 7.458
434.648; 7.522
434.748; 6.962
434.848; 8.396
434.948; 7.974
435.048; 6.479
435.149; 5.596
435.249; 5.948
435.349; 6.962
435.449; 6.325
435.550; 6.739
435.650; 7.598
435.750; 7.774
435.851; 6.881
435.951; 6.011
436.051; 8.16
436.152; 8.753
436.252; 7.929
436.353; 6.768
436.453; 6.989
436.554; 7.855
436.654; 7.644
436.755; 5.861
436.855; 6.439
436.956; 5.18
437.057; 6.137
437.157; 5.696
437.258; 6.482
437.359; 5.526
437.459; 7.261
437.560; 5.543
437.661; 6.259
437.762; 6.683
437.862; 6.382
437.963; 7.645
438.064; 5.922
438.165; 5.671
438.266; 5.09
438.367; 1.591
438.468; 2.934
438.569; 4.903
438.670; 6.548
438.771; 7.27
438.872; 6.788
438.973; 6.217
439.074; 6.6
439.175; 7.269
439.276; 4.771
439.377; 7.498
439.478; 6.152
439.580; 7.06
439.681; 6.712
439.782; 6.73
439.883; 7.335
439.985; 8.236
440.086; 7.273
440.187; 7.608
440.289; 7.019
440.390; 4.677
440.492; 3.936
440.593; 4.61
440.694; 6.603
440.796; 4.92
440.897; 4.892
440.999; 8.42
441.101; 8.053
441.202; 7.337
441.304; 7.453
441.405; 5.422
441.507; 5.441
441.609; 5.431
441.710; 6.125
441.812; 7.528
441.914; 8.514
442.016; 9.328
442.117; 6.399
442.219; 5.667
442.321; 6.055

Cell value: -0.17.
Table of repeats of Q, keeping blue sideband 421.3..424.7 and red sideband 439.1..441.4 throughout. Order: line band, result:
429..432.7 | 0.496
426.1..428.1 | -0.029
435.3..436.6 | -0.202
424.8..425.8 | 0.037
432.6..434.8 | -0.101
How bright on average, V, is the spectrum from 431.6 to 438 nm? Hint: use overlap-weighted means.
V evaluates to 6.62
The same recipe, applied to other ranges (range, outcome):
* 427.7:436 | 5.96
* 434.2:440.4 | 6.6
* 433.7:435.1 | 6.51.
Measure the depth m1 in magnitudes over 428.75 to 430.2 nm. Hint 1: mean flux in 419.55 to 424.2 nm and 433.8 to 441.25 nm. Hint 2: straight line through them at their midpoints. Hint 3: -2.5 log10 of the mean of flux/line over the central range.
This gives 0.195 mag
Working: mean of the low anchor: 5.71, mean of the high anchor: 6.45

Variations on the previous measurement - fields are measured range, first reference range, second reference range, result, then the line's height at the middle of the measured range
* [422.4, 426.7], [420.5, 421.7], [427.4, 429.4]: 0.16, 6.27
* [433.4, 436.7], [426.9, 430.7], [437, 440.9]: -0.19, 5.78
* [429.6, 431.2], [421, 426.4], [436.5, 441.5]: 0.34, 5.86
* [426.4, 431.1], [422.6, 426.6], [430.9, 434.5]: 0.09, 5.79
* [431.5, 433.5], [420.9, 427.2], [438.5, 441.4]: -0.08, 6.09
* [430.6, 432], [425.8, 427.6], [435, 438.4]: 0.06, 5.85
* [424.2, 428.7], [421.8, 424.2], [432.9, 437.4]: 0.02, 5.76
